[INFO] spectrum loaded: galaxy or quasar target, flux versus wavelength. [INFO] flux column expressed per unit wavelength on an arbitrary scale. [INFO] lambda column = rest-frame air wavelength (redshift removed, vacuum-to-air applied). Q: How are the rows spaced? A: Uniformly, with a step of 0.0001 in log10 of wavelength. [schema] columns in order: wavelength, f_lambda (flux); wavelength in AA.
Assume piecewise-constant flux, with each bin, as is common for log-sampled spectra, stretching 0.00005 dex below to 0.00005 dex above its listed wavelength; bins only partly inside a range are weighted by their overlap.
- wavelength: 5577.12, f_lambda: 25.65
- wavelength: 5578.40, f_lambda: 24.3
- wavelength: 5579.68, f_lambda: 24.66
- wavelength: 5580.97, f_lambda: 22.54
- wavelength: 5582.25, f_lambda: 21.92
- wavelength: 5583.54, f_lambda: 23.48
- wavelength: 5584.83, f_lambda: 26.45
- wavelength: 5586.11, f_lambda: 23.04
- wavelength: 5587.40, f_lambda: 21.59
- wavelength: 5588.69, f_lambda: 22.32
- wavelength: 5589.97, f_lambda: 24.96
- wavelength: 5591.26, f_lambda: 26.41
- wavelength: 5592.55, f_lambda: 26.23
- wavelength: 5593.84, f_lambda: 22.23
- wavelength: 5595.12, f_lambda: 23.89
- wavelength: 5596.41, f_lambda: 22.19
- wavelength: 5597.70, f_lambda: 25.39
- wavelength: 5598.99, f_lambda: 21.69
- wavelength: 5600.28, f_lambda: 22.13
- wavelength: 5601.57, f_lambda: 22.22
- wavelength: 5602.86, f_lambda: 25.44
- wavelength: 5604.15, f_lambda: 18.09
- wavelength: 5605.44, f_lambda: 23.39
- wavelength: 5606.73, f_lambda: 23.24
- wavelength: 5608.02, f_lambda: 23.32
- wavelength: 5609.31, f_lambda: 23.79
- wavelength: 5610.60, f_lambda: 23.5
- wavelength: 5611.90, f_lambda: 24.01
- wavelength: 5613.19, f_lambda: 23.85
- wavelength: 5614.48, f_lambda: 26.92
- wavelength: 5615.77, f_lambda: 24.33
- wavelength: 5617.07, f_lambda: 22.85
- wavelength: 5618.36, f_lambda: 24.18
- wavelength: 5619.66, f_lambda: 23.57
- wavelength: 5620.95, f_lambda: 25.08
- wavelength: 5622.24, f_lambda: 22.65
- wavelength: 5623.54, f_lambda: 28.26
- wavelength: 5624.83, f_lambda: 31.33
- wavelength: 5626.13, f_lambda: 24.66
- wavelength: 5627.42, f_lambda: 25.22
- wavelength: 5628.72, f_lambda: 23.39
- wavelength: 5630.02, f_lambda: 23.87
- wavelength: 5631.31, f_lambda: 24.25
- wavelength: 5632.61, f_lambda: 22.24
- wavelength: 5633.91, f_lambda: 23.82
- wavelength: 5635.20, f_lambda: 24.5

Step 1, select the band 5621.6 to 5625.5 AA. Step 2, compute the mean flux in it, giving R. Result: 27.4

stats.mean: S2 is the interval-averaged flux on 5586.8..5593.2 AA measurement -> 24.3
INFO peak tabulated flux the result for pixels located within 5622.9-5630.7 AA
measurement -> 31.33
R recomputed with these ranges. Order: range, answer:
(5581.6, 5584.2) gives 22.7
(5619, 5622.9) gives 23.8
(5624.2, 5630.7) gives 25.7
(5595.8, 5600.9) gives 22.8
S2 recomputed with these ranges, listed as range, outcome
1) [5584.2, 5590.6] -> 23.7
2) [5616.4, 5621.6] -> 23.9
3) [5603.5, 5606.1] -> 20.8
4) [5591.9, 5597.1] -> 23.7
